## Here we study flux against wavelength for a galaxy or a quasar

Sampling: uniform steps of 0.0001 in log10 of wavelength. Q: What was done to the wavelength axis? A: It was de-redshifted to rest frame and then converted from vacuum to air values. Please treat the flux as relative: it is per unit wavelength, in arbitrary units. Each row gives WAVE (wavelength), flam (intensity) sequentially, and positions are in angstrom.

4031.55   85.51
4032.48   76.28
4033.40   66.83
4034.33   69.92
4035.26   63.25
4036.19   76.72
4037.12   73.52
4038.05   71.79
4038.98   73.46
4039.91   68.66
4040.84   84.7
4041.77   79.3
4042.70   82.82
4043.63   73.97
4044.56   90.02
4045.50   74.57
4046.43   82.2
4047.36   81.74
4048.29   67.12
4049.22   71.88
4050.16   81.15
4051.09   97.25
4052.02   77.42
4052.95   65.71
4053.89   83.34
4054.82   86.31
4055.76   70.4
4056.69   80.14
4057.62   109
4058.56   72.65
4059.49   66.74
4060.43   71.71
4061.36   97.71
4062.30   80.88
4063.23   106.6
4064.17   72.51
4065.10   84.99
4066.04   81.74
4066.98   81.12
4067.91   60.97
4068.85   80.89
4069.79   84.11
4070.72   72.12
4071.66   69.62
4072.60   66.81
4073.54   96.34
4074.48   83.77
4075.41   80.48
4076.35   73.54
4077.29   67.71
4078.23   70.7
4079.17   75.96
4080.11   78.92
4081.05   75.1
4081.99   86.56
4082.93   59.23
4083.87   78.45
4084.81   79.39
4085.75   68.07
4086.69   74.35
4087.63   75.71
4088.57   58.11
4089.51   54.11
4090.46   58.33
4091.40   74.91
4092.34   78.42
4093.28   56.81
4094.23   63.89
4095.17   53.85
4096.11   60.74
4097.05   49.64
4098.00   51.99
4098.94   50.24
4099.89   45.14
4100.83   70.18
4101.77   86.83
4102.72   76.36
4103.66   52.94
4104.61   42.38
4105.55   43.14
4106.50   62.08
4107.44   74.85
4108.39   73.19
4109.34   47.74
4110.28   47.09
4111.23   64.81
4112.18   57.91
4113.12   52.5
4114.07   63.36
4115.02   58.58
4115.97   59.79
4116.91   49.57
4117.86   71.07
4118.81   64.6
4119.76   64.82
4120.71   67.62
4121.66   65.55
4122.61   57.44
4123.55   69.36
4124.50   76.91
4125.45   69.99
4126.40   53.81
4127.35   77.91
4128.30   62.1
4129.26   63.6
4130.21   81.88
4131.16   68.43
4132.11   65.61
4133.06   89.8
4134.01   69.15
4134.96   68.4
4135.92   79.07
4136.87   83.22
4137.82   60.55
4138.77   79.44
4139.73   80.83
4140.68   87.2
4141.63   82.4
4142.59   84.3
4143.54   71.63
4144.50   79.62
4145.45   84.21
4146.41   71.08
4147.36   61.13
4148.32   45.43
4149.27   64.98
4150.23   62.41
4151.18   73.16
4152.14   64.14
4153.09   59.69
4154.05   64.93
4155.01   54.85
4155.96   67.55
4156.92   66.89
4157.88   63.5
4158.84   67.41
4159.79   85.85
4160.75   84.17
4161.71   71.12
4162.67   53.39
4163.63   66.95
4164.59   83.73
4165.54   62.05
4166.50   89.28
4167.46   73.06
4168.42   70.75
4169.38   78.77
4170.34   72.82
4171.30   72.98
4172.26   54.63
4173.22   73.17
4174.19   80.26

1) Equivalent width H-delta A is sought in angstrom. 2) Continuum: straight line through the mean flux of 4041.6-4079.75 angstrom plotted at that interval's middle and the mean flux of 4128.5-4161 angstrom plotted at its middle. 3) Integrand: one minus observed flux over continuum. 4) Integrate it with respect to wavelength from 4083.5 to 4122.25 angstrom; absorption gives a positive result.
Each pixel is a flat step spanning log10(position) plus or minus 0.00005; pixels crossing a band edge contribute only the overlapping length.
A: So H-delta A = 6.8 angstrom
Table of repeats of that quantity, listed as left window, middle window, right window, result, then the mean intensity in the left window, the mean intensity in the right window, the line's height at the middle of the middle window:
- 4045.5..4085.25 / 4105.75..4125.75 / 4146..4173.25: 2.9 angstrom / 78.8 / 68.2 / 73.1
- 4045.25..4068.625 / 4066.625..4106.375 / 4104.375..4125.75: 1.5 angstrom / 80.3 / 61.2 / 70.6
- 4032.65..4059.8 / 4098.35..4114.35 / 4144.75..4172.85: 3.0 angstrom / 77.4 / 68.8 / 72.8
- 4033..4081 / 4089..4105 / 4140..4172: 3.1 angstrom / 78.1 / 70.9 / 75.2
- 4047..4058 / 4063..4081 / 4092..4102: -1.6 angstrom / 80.8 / 59.9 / 71.6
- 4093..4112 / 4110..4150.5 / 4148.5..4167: -3.1 angstrom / 58.7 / 68.4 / 63.6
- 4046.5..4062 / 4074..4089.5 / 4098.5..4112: -1.0 angstrom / 80.1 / 59.7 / 69.1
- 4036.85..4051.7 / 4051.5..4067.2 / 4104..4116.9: -1.8 angstrom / 78.4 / 57.2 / 73.6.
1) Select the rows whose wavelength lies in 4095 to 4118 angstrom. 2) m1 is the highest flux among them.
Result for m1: 86.83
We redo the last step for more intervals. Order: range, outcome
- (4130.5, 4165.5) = 89.8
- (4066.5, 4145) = 96.34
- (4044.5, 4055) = 97.25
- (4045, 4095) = 109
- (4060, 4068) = 106.6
